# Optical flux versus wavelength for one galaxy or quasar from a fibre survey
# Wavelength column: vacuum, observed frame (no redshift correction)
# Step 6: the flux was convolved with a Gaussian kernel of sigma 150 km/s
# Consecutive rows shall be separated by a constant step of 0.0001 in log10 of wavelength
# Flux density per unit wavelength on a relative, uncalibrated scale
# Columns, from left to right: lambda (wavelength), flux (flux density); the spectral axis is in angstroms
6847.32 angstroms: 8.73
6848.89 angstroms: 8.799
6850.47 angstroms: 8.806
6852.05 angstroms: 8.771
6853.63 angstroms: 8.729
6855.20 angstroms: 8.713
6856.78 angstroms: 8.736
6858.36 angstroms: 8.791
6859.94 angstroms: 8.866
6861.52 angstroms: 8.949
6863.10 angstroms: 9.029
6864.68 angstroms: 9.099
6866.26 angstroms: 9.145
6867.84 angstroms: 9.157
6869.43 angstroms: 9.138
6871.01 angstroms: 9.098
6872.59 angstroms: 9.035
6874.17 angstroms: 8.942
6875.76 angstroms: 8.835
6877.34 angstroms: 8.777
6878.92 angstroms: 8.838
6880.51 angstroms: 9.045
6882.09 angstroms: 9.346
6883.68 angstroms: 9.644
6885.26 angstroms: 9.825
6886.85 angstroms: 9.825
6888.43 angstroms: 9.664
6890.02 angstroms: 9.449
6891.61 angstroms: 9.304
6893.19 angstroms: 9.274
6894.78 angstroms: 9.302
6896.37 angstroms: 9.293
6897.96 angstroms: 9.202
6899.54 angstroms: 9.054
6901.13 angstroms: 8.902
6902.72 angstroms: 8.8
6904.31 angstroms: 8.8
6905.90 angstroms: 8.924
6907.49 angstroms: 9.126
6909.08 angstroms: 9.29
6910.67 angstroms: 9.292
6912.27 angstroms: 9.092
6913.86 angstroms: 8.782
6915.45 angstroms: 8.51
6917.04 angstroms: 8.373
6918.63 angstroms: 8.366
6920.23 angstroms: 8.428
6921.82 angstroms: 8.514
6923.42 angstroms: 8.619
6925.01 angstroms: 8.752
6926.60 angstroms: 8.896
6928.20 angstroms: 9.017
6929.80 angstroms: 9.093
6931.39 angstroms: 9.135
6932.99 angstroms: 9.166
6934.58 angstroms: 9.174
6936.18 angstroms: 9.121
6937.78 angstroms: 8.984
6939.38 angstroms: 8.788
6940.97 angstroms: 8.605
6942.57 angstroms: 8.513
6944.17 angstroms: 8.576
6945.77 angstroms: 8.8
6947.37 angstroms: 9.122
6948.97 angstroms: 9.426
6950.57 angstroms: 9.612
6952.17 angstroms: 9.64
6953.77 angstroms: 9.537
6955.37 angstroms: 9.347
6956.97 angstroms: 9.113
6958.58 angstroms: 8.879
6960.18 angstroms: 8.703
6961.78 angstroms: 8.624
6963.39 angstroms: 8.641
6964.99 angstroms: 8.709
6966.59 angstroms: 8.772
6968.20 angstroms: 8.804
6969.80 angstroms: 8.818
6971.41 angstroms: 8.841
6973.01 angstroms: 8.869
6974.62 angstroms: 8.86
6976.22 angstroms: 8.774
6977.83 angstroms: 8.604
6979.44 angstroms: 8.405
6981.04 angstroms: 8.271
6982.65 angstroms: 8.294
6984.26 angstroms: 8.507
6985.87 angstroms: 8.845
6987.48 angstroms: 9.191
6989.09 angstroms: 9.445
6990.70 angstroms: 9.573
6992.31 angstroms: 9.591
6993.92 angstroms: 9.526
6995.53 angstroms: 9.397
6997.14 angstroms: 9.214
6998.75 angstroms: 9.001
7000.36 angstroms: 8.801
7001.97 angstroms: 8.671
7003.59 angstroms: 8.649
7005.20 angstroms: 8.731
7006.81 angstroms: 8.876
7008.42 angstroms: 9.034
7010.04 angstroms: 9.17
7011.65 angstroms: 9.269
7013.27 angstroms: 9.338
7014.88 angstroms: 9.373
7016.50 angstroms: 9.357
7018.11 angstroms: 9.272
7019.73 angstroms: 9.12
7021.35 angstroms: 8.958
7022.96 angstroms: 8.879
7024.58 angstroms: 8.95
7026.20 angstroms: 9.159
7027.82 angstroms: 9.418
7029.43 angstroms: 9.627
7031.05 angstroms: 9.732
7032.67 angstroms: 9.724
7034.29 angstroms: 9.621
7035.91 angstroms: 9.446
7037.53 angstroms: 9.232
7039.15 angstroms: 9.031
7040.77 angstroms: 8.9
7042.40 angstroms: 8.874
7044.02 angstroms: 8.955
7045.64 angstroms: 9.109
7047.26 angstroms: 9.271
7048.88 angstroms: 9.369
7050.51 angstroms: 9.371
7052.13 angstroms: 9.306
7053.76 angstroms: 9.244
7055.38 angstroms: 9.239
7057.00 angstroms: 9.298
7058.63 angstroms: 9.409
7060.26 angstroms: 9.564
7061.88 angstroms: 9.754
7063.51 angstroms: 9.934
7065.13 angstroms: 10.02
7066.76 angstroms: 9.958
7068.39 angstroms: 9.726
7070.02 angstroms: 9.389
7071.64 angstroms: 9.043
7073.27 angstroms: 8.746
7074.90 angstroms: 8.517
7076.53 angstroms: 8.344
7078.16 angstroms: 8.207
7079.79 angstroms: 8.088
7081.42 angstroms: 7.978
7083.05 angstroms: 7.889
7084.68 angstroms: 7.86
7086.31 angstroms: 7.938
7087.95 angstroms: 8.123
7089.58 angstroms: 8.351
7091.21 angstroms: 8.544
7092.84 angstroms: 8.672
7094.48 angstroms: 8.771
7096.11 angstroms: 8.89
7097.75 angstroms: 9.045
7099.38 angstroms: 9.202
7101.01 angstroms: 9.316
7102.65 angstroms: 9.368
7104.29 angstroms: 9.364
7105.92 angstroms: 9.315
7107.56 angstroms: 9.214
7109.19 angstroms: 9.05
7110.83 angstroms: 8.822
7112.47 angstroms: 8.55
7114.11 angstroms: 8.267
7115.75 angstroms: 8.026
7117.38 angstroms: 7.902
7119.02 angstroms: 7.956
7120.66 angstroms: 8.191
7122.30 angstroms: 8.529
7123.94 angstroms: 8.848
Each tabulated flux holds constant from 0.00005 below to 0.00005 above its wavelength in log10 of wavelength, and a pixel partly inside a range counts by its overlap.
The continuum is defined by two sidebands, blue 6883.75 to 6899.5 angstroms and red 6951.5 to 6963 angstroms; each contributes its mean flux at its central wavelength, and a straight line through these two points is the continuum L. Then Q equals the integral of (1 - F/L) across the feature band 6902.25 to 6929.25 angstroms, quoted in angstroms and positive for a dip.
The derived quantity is 1.5 angstroms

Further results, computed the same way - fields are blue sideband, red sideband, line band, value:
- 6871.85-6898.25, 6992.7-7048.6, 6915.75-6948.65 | 1.5 angstroms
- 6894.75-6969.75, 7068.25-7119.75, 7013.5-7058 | -2.6 angstroms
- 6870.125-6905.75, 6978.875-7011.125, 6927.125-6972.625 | 0.4 angstroms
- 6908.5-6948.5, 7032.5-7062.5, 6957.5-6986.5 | 1.0 angstroms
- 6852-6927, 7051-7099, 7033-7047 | -0.4 angstroms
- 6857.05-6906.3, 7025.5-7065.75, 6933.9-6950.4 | 0.5 angstroms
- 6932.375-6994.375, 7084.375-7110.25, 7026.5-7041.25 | -0.9 angstroms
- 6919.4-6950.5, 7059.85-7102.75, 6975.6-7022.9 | -0.7 angstroms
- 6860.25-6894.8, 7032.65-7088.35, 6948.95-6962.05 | -0.1 angstroms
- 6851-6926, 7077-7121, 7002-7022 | -0.8 angstroms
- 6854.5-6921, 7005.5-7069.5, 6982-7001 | 0.2 angstroms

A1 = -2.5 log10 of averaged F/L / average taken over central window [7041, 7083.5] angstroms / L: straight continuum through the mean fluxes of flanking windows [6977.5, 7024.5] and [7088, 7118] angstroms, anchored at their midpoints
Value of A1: -0.026 mag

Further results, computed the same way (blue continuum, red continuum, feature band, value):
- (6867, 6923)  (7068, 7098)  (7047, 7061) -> -0.09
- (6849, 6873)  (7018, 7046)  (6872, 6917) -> -0.02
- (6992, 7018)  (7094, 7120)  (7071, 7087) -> 0.08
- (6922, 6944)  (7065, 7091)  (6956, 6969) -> 0.01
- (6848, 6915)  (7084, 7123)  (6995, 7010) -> -0.01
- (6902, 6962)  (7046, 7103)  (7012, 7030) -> -0.03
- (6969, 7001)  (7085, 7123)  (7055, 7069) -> -0.11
